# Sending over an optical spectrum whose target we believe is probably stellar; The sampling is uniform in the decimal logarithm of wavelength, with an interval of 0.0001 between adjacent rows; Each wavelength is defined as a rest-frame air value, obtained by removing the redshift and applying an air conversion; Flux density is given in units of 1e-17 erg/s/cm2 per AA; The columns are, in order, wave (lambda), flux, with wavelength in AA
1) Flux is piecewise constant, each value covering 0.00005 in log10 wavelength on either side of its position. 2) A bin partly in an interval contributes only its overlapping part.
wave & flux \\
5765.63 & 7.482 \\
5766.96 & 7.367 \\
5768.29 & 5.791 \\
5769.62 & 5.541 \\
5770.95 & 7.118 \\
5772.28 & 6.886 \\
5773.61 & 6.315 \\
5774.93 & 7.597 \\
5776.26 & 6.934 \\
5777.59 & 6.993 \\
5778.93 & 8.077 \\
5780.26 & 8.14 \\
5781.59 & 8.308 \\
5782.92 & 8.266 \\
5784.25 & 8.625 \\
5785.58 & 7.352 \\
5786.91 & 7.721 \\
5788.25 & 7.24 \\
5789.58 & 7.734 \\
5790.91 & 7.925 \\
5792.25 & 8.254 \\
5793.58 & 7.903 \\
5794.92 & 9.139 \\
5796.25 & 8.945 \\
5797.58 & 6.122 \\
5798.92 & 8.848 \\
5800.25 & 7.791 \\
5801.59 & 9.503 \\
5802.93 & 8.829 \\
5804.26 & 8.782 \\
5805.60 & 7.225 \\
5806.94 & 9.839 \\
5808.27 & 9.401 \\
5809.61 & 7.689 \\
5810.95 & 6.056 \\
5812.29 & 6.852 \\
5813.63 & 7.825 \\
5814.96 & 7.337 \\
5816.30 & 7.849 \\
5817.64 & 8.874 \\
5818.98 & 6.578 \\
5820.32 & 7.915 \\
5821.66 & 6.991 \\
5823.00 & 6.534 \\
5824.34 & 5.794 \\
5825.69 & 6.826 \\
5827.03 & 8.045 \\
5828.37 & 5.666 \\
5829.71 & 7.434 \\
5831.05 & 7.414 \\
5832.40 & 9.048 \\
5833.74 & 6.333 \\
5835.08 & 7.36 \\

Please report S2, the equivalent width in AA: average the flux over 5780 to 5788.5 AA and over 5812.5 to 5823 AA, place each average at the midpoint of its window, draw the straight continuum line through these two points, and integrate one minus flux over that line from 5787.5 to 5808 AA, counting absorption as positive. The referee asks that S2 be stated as -1.3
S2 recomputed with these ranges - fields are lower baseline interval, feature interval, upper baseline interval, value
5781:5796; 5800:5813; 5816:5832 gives -1.0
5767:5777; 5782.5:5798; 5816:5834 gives -2.5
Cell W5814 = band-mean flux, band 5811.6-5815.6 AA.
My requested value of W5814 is 7.34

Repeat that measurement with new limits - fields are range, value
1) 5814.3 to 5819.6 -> 7.67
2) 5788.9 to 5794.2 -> 7.96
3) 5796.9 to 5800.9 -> 7.6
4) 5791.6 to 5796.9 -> 8.56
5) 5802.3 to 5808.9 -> 8.82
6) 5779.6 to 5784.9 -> 8.34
